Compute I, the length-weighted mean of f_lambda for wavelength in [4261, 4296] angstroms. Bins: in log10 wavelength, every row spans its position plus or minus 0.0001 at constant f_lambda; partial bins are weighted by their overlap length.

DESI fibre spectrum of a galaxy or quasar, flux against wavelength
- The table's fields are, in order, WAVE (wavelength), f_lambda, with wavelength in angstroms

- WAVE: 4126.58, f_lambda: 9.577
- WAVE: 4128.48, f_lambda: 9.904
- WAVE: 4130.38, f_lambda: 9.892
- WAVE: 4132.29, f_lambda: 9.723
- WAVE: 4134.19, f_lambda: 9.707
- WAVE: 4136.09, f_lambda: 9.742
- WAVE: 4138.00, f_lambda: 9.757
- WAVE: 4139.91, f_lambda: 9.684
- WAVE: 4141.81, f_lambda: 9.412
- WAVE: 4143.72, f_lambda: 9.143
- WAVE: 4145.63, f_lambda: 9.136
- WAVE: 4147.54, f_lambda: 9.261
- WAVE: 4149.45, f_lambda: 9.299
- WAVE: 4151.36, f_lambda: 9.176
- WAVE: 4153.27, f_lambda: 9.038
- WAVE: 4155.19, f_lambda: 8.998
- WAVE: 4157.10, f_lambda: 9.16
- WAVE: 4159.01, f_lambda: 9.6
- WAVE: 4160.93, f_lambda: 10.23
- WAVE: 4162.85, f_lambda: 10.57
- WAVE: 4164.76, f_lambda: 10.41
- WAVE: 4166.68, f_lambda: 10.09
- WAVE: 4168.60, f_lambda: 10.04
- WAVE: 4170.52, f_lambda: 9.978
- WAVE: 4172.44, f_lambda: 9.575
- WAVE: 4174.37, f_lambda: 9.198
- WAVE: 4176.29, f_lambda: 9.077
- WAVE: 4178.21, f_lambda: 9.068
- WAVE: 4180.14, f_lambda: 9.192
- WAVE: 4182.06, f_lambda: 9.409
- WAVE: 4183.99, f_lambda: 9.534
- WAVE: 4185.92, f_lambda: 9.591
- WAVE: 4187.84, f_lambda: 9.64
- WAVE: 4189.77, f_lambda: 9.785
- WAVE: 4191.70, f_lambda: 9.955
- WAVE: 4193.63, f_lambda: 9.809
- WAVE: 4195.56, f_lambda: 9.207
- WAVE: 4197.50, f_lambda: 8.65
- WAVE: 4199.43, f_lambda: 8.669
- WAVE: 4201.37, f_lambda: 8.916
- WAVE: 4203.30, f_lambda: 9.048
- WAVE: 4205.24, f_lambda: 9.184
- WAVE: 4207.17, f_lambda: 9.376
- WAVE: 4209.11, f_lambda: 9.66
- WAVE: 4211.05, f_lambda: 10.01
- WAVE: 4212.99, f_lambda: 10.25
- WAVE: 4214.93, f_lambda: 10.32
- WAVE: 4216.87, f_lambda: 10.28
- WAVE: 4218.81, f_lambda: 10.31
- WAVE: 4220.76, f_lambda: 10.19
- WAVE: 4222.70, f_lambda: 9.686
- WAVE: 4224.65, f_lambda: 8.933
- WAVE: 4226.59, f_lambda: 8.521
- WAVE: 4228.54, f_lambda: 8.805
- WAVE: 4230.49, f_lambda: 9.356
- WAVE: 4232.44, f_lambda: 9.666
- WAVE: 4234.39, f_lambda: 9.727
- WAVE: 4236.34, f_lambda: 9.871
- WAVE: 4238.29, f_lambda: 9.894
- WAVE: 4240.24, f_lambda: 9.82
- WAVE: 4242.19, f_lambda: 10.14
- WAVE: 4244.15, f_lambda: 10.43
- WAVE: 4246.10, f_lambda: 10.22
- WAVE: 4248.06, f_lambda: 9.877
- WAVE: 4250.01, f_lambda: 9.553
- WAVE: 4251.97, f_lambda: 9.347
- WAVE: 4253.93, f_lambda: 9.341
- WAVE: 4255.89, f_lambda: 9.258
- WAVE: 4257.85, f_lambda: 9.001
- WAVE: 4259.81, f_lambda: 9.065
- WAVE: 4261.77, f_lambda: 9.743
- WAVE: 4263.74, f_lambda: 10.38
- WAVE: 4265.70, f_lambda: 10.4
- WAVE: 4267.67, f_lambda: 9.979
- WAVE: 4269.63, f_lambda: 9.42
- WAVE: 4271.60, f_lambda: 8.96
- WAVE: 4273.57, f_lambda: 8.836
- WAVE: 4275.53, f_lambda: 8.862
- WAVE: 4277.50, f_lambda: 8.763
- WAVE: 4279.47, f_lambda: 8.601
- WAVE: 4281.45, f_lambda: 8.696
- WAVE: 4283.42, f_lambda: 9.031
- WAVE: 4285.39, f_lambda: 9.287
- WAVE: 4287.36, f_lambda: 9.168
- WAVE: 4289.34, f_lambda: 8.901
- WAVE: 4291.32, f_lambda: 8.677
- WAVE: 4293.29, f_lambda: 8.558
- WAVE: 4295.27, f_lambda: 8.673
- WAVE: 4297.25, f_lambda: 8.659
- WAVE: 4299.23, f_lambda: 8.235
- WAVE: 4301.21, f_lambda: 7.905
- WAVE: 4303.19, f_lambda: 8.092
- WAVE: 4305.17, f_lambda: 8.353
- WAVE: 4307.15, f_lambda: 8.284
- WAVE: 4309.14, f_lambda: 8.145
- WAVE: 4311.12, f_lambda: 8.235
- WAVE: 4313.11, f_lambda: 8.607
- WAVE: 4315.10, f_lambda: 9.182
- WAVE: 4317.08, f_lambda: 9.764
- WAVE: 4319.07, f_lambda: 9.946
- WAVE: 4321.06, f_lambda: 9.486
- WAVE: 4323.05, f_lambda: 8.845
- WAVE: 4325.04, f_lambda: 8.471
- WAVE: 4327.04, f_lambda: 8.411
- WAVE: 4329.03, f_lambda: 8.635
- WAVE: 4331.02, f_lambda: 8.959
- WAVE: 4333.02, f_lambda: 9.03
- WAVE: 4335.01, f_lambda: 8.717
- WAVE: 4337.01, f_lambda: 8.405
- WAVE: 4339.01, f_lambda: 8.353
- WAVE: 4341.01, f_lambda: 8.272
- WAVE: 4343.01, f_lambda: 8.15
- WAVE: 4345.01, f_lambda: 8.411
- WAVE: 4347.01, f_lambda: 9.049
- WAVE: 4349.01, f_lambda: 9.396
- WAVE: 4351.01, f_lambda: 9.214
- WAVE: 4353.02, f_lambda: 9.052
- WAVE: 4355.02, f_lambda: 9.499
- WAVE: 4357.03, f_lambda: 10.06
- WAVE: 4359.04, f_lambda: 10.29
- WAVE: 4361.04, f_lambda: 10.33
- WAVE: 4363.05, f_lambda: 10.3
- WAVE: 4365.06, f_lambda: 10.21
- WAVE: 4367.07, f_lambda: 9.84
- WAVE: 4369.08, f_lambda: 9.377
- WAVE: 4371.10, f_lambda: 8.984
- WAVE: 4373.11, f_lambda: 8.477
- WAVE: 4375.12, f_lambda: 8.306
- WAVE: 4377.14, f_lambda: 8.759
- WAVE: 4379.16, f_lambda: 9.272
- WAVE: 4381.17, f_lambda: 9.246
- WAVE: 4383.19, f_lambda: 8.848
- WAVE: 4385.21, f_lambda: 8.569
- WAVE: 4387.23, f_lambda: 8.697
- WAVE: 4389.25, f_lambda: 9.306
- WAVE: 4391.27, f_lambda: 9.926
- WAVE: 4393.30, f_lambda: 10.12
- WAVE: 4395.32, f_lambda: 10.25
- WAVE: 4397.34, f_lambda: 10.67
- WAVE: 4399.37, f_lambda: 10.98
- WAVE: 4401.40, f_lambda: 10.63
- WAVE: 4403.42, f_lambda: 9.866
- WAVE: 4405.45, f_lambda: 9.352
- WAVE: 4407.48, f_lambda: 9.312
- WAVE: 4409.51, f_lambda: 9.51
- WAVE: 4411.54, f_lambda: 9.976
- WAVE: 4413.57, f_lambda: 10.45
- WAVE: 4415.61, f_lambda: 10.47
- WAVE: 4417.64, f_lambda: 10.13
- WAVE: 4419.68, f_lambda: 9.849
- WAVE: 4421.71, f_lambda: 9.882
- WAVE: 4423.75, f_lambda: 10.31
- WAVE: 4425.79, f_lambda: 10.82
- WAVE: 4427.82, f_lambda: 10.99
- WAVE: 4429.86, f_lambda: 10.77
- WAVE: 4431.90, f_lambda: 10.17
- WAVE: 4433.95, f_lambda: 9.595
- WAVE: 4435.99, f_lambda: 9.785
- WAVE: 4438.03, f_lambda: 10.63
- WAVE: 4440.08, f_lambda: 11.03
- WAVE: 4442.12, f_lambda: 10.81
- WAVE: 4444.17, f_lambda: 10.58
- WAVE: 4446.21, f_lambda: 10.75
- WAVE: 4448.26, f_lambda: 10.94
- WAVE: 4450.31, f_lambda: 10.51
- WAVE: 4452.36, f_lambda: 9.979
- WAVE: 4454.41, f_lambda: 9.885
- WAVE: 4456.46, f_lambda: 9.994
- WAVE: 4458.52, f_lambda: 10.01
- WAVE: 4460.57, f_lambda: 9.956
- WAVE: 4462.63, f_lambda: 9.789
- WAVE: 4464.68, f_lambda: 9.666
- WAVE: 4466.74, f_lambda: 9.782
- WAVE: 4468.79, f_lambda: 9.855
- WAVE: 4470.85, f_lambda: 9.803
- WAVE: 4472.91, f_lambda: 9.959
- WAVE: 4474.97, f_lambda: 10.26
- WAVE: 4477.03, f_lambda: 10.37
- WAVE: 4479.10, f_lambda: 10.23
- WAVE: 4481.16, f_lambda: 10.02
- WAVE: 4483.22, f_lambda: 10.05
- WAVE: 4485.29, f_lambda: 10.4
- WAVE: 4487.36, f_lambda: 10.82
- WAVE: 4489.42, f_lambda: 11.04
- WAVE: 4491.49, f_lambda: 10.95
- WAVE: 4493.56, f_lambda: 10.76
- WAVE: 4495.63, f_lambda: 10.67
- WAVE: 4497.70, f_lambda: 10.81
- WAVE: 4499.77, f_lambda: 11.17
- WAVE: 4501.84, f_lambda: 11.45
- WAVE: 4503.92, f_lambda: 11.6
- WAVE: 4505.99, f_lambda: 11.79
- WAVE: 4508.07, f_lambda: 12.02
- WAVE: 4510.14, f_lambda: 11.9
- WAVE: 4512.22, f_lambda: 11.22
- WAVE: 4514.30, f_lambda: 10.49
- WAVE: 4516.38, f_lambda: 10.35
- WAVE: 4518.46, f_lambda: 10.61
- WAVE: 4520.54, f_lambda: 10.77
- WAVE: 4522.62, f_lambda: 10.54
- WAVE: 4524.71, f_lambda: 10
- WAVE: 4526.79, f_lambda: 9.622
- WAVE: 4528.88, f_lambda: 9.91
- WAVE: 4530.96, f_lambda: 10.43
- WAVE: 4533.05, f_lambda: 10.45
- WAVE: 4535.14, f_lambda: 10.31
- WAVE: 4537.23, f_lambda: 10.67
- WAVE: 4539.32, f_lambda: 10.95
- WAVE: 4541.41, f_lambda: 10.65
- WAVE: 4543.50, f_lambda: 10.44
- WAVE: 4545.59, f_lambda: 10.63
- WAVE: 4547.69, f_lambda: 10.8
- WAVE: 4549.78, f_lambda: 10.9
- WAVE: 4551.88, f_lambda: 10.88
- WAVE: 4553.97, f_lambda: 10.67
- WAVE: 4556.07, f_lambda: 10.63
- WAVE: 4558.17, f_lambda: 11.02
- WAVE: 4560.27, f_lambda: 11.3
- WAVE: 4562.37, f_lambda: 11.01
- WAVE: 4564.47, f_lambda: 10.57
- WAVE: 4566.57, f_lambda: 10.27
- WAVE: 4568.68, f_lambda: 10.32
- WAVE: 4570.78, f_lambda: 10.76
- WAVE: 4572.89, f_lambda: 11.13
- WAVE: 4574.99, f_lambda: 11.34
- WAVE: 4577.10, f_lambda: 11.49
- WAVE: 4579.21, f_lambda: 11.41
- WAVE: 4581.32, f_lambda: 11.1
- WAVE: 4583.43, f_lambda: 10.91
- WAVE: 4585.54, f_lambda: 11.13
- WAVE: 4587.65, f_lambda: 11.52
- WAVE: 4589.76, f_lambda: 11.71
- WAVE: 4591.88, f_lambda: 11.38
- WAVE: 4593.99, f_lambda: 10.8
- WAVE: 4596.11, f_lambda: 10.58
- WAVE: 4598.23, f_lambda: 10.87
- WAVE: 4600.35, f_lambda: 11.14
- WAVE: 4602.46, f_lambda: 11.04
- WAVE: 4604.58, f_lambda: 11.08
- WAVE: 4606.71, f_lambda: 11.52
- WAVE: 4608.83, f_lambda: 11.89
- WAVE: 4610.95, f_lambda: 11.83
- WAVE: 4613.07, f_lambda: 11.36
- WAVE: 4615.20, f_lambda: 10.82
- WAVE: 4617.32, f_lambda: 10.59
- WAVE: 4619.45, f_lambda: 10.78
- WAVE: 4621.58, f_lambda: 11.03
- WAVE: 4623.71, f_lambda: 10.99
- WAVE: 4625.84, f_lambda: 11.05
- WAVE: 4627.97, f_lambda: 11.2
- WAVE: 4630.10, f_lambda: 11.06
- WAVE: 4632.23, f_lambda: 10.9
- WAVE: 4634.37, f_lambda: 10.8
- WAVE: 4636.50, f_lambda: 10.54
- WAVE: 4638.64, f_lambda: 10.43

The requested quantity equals 9.16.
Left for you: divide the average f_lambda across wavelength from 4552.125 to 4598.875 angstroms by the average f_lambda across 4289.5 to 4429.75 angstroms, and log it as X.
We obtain 1.18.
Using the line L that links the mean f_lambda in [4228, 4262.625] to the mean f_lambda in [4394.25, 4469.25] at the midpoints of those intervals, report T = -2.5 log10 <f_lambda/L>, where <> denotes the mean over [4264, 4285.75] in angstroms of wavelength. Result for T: 0.06 mag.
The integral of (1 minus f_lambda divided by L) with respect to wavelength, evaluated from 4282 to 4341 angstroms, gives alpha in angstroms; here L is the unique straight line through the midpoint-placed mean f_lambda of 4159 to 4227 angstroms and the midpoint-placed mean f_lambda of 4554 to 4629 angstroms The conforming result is 7.8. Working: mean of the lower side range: 9.62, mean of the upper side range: 11.1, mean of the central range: 8.72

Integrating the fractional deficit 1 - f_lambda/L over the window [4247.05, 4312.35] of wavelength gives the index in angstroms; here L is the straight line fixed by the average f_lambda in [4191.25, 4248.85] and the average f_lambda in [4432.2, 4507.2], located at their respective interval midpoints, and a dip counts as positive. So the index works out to 5.6 angstroms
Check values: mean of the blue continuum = 9.62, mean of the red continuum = 10.4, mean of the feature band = 8.97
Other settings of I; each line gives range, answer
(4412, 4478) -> 10.2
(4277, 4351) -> 8.72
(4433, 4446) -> 10.4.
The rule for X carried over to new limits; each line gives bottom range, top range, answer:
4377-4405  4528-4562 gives 1.10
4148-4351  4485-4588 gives 1.17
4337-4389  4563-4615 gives 1.22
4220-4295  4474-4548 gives 1.14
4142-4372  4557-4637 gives 1.19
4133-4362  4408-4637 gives 1.15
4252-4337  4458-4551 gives 1.18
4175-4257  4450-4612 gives 1.12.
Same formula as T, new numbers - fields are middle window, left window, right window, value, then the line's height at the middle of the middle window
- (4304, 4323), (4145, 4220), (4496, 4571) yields 0.13 mag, 10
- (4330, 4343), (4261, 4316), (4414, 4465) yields 0.09 mag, 9.33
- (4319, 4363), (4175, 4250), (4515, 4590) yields 0.11 mag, 10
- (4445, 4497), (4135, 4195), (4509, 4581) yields 0.02 mag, 10.5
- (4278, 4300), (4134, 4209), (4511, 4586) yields 0.13 mag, 9.86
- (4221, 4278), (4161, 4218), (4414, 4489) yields 0.03 mag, 9.76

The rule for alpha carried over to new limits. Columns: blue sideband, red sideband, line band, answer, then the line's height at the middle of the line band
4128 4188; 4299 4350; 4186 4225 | -1.23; 9.31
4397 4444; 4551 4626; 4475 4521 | -1.07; 10.6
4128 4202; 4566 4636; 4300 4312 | 2.22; 10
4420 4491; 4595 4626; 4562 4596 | -0.33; 10.9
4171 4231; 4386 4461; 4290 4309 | 2.72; 9.78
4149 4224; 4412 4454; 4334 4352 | 2.58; 10.1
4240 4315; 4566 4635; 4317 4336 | 0.80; 9.39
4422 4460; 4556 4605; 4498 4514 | -1.21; 10.7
